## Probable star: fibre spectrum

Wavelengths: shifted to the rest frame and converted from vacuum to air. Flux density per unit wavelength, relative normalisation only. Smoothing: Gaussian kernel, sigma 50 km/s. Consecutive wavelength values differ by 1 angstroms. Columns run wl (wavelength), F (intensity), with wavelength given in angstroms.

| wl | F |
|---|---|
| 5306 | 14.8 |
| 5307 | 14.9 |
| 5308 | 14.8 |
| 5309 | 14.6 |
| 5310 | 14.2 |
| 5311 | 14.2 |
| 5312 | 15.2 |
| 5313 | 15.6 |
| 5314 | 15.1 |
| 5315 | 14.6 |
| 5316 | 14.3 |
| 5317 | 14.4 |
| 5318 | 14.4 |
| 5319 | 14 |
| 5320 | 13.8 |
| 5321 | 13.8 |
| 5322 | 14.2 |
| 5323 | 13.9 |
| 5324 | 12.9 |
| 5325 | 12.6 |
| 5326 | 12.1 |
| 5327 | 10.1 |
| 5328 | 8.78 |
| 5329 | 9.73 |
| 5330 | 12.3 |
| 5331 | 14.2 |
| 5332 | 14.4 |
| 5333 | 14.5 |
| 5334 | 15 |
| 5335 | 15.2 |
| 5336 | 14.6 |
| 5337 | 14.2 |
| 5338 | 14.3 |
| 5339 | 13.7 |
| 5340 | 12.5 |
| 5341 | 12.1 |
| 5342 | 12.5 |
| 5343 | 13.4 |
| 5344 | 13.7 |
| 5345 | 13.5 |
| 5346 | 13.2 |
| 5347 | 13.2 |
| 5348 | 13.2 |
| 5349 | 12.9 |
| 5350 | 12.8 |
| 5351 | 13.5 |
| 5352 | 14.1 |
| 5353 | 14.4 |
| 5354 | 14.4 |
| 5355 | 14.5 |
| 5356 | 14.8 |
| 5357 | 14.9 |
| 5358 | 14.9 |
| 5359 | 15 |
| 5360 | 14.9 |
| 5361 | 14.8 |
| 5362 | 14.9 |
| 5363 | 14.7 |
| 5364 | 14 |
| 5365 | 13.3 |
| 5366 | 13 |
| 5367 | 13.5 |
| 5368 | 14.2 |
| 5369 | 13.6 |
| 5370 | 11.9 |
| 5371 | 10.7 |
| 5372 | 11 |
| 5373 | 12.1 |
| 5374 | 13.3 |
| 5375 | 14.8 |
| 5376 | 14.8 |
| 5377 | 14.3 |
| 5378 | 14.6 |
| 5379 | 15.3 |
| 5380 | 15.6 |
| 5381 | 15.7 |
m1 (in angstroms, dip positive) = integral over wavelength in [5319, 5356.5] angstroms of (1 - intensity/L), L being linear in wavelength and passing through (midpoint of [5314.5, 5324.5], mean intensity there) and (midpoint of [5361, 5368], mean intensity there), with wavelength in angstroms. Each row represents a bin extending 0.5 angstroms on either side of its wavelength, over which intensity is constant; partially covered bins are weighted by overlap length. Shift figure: 1.8 angstroms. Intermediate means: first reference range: 14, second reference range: 14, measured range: 13.3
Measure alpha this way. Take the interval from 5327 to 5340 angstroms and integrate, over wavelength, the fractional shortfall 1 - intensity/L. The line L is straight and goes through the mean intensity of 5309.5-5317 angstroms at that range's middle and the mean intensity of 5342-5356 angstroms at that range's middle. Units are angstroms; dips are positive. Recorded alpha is 0.8 angstroms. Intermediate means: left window 14.7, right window 13.6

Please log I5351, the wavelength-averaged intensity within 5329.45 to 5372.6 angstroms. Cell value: 13.7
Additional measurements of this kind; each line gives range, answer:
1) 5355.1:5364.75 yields 14.7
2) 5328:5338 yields 13.6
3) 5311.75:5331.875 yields 13.3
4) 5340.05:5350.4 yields 13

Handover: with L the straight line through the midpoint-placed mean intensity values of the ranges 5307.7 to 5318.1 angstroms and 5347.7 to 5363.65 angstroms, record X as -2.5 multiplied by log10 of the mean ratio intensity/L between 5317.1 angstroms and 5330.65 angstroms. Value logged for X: 0.161 mag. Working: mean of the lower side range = 14.7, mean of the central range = 12.6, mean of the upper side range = 14.3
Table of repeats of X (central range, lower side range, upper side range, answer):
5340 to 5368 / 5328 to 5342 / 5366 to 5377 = -0.051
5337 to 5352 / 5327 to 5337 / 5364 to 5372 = -0.020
